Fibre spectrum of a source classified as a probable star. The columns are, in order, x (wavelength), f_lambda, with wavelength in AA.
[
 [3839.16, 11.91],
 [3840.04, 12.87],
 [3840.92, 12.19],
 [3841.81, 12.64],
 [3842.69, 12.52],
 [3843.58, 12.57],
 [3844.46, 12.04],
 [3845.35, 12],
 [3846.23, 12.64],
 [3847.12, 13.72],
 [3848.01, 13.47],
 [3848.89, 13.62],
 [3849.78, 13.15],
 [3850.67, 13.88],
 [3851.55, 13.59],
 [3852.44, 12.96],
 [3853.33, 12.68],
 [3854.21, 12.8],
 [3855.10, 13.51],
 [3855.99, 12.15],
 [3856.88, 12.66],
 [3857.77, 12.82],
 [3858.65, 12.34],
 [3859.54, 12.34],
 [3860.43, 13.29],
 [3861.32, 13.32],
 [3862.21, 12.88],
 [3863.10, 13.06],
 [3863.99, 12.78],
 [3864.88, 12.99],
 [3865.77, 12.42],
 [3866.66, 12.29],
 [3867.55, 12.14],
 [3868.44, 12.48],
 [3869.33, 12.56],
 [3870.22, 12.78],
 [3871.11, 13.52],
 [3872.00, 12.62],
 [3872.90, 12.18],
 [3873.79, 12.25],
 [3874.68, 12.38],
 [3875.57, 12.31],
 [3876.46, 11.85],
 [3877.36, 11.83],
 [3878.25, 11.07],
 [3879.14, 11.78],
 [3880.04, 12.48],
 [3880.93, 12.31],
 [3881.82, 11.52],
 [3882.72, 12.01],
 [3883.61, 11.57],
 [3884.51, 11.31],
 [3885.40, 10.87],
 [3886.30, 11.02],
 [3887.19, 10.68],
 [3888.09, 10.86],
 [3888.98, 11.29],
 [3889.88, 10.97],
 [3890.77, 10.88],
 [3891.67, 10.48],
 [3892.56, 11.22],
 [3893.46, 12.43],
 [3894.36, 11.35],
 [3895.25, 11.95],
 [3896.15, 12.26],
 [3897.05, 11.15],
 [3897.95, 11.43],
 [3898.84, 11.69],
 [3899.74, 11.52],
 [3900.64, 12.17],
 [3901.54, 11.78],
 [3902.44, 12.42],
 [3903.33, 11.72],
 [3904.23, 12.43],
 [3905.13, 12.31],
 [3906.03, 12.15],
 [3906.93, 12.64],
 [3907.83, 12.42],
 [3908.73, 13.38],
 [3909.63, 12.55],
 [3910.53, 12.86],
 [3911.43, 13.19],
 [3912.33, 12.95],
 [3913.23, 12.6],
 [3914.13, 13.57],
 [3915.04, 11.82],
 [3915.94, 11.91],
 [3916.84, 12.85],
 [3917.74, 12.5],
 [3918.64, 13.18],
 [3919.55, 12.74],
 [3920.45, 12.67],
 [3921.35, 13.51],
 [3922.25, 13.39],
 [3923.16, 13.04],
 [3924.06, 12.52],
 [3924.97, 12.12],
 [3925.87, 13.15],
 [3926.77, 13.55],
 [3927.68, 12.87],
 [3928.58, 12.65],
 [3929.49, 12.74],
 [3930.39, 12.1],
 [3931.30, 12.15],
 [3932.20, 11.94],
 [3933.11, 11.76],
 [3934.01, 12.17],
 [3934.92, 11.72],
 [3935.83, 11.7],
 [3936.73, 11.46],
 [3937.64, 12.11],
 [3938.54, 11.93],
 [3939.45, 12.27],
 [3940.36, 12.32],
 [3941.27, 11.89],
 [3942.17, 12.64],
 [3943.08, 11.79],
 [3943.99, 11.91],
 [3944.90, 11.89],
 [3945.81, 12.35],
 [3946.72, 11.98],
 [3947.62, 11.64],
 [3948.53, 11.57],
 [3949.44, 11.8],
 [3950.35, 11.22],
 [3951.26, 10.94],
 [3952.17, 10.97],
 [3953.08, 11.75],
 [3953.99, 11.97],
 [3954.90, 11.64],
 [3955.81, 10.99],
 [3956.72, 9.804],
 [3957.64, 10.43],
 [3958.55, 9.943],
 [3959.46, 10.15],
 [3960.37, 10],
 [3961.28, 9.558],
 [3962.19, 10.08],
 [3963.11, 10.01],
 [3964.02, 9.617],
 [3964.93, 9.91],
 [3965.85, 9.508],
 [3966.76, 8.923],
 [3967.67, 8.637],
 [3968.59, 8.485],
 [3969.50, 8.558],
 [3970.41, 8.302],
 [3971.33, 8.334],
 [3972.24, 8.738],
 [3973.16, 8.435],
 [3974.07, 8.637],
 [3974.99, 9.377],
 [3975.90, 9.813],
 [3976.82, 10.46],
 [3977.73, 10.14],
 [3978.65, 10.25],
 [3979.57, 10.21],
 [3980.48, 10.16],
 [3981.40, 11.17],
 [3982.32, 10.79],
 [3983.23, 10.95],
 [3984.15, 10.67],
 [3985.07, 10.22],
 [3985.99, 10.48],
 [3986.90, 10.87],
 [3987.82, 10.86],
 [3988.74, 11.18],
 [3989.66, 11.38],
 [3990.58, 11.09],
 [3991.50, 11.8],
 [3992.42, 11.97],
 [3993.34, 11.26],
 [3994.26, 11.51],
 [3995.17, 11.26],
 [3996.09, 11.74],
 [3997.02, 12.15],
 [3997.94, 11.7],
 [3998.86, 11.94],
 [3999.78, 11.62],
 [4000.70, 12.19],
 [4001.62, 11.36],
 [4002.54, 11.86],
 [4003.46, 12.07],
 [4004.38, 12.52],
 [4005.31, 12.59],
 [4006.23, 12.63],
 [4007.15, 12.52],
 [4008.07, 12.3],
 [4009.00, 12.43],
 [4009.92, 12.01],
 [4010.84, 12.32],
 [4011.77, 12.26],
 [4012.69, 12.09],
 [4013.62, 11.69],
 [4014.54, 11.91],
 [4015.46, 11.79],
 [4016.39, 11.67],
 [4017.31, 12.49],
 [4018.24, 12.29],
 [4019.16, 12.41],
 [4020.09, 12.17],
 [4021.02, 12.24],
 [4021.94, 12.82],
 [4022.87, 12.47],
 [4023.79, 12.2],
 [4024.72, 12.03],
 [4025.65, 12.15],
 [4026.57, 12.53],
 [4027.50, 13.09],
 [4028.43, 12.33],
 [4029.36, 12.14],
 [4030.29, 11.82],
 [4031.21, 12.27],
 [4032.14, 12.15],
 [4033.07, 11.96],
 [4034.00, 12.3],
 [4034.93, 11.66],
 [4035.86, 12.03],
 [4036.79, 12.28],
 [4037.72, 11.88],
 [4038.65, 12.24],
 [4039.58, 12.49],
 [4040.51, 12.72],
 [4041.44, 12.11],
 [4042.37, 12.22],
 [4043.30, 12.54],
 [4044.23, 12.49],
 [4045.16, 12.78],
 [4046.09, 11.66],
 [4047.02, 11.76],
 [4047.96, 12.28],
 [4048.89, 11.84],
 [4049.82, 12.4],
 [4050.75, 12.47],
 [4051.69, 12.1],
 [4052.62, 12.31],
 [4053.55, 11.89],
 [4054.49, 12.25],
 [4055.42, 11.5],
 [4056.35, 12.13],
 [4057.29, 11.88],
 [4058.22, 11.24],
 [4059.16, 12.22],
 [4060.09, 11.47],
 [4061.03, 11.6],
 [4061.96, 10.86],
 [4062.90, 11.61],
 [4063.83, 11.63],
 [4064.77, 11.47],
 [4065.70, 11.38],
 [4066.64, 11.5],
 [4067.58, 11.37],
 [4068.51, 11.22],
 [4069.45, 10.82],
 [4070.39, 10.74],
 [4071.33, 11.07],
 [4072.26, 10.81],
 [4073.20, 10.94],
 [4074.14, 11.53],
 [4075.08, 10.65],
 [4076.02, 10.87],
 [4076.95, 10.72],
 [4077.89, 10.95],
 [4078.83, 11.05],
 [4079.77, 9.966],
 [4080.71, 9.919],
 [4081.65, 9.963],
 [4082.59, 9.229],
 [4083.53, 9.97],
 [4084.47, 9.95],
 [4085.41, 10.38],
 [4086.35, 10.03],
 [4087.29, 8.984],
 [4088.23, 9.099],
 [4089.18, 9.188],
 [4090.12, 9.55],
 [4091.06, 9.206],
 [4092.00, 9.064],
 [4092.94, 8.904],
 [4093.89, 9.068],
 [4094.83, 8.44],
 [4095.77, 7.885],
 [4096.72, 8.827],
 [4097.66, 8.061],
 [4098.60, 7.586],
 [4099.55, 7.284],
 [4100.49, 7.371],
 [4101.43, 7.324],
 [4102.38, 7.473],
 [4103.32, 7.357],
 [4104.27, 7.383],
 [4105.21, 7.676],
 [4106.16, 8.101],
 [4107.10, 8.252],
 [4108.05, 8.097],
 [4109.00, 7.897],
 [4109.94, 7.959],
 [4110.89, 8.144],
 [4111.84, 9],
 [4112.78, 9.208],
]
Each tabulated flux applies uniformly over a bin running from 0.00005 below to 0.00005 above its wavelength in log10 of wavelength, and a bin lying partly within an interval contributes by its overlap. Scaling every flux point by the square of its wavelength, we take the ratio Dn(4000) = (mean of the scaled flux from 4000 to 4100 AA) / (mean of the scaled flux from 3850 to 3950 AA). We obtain 1.00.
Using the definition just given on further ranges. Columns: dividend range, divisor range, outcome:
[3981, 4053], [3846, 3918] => 1.04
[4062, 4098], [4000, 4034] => 0.86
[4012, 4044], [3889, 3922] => 1.06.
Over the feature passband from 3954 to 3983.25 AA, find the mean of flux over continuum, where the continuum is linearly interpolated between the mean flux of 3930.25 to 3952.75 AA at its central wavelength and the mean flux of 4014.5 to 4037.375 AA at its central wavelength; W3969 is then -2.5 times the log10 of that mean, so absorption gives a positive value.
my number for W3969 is 0.22 mag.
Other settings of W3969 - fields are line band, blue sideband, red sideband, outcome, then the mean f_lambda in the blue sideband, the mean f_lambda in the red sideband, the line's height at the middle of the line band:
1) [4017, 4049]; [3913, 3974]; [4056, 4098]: -0.146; 11.4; 10.4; 10.7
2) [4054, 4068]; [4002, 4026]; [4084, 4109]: -0.152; 12.2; 8.47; 10.1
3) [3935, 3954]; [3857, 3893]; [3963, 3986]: -0.143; 12.1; 9.62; 10.4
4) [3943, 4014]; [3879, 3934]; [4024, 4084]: 0.096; 12.2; 11.6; 11.9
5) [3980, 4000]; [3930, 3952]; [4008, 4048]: 0.080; 11.9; 12.2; 12.1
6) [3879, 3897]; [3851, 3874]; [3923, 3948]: 0.102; 12.8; 12.2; 12.6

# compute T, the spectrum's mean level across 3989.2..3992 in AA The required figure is 11.4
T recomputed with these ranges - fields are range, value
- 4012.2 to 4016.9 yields 11.9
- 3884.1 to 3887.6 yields 11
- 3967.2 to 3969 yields 8.55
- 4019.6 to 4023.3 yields 12.4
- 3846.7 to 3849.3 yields 13.6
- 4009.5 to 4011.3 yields 12.2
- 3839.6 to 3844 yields 12.6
